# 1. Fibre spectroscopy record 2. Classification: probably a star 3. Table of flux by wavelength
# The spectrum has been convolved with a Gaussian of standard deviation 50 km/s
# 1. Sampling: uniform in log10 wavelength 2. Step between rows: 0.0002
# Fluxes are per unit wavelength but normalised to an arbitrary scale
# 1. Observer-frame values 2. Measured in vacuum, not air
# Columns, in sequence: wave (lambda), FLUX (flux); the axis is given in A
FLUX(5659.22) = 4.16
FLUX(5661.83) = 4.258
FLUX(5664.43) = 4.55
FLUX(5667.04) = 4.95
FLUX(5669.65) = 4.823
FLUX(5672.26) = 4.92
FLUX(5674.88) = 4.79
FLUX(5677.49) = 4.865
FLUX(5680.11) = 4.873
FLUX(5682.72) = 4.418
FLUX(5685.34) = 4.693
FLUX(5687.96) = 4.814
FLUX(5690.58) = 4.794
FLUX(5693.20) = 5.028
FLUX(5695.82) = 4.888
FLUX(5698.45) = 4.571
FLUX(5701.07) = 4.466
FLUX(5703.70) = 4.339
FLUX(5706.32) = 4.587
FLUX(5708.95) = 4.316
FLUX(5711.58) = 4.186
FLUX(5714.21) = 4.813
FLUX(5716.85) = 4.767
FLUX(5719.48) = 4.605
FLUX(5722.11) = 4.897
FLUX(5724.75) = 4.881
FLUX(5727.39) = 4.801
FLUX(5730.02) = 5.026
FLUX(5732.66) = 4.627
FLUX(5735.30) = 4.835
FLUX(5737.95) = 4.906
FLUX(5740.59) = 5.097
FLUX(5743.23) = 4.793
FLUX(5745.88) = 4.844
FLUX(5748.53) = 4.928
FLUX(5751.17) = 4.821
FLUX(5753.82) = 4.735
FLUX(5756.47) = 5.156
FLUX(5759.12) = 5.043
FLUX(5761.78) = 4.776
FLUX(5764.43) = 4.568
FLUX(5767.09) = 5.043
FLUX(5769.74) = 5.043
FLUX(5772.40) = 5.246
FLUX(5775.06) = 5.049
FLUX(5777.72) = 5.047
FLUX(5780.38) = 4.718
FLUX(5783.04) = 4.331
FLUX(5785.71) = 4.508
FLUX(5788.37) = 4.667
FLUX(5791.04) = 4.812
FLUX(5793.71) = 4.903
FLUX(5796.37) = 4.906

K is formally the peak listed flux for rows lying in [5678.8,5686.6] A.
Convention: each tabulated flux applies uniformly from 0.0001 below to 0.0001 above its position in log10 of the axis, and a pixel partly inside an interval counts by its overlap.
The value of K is 4.873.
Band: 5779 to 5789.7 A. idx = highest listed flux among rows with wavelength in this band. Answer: 4.718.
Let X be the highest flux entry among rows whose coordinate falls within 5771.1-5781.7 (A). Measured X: 5.246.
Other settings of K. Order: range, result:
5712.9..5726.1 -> 4.897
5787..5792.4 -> 4.812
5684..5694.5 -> 5.028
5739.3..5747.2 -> 5.097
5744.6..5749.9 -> 4.928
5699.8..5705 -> 4.466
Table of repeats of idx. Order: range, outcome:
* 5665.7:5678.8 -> 4.95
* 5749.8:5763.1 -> 5.156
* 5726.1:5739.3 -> 5.026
